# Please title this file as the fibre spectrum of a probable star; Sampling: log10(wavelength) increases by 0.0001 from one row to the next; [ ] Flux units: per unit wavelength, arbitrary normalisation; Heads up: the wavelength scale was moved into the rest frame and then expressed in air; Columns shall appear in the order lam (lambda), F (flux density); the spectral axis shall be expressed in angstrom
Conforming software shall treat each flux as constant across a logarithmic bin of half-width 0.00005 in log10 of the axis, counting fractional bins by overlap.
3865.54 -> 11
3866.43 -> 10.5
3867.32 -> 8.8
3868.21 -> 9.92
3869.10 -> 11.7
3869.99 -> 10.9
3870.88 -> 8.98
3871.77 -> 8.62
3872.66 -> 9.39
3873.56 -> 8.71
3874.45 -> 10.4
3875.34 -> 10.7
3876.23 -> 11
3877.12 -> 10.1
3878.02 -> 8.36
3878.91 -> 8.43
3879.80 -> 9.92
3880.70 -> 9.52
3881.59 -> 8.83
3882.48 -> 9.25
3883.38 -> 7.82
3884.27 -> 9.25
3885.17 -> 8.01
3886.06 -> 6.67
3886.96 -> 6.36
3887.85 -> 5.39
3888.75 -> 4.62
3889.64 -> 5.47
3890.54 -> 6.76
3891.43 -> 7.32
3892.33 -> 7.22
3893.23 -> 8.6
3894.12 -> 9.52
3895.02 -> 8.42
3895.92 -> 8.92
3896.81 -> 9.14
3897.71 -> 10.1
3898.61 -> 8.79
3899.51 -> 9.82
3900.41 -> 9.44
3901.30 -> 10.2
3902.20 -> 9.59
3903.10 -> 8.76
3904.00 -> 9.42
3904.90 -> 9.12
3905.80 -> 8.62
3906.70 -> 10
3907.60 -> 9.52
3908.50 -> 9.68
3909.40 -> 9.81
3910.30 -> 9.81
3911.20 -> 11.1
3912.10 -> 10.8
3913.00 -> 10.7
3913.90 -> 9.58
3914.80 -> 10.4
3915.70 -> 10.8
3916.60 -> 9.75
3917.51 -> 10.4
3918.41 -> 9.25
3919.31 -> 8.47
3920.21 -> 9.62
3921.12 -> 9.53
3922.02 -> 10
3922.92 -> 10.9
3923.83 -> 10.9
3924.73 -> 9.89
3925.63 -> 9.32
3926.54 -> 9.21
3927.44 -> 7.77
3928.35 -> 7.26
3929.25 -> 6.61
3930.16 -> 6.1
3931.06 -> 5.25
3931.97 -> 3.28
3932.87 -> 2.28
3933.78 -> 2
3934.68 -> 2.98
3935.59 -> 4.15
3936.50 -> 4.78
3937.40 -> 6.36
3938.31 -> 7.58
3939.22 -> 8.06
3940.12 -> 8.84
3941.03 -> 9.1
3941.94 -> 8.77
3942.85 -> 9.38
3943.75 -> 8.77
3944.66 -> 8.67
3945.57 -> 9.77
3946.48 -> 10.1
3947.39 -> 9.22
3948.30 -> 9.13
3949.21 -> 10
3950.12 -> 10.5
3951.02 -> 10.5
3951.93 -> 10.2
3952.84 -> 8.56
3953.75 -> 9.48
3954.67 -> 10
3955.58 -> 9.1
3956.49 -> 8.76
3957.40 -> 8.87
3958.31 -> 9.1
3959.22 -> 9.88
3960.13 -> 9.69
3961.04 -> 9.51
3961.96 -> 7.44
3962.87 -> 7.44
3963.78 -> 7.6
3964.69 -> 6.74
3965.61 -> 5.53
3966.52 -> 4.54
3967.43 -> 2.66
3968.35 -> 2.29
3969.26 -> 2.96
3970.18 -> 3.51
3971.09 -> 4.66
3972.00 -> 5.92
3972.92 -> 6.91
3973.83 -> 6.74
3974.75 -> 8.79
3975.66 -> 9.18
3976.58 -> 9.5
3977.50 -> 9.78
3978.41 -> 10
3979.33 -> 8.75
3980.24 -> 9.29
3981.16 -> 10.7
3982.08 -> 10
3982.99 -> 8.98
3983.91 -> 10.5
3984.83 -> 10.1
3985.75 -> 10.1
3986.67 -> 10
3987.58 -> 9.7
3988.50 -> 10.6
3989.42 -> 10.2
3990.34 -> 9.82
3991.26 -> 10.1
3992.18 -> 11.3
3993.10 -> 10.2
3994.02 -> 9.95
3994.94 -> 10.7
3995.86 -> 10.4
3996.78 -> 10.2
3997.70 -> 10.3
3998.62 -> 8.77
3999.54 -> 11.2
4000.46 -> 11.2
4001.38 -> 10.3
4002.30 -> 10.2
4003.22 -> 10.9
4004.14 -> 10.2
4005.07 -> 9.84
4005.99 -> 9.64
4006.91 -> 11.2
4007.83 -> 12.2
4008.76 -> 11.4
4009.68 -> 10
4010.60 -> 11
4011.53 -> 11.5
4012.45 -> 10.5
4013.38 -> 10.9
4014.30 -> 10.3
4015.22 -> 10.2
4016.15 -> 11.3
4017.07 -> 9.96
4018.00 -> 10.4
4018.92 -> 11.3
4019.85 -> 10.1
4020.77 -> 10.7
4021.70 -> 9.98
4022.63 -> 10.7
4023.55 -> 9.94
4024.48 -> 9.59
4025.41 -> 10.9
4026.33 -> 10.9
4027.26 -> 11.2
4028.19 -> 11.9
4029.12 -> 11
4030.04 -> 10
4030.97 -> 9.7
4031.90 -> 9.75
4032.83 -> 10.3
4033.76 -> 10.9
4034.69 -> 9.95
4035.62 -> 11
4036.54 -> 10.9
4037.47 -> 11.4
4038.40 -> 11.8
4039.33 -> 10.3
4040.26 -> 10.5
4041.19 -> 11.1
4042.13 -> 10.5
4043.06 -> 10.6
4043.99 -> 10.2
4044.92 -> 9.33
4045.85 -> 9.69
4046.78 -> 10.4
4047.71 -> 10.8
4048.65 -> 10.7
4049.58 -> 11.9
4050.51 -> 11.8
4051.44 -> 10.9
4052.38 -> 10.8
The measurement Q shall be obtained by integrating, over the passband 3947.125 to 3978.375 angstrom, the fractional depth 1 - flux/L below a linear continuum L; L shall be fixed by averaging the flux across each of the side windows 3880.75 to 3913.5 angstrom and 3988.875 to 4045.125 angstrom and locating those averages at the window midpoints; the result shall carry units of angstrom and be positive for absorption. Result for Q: 6.1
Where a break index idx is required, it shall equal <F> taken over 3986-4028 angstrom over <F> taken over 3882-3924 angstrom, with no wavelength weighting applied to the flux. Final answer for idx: 1.17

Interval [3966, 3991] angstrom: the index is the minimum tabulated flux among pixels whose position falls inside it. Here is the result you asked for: 2.29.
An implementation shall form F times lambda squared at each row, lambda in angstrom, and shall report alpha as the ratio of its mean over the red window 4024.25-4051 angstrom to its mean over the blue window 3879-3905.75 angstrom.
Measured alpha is 1.37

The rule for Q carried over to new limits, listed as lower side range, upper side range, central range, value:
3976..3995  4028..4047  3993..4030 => -1.2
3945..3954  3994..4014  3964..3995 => 6.1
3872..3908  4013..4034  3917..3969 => 8.2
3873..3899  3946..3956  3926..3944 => 5.7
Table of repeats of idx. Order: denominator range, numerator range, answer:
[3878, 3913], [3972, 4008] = 1.14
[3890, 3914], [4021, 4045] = 1.14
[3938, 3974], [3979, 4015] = 1.31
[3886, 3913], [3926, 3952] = 0.86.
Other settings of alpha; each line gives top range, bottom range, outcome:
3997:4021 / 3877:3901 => 1.37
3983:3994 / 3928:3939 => 2.12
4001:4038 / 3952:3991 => 1.32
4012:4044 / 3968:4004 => 1.18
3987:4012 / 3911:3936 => 1.34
